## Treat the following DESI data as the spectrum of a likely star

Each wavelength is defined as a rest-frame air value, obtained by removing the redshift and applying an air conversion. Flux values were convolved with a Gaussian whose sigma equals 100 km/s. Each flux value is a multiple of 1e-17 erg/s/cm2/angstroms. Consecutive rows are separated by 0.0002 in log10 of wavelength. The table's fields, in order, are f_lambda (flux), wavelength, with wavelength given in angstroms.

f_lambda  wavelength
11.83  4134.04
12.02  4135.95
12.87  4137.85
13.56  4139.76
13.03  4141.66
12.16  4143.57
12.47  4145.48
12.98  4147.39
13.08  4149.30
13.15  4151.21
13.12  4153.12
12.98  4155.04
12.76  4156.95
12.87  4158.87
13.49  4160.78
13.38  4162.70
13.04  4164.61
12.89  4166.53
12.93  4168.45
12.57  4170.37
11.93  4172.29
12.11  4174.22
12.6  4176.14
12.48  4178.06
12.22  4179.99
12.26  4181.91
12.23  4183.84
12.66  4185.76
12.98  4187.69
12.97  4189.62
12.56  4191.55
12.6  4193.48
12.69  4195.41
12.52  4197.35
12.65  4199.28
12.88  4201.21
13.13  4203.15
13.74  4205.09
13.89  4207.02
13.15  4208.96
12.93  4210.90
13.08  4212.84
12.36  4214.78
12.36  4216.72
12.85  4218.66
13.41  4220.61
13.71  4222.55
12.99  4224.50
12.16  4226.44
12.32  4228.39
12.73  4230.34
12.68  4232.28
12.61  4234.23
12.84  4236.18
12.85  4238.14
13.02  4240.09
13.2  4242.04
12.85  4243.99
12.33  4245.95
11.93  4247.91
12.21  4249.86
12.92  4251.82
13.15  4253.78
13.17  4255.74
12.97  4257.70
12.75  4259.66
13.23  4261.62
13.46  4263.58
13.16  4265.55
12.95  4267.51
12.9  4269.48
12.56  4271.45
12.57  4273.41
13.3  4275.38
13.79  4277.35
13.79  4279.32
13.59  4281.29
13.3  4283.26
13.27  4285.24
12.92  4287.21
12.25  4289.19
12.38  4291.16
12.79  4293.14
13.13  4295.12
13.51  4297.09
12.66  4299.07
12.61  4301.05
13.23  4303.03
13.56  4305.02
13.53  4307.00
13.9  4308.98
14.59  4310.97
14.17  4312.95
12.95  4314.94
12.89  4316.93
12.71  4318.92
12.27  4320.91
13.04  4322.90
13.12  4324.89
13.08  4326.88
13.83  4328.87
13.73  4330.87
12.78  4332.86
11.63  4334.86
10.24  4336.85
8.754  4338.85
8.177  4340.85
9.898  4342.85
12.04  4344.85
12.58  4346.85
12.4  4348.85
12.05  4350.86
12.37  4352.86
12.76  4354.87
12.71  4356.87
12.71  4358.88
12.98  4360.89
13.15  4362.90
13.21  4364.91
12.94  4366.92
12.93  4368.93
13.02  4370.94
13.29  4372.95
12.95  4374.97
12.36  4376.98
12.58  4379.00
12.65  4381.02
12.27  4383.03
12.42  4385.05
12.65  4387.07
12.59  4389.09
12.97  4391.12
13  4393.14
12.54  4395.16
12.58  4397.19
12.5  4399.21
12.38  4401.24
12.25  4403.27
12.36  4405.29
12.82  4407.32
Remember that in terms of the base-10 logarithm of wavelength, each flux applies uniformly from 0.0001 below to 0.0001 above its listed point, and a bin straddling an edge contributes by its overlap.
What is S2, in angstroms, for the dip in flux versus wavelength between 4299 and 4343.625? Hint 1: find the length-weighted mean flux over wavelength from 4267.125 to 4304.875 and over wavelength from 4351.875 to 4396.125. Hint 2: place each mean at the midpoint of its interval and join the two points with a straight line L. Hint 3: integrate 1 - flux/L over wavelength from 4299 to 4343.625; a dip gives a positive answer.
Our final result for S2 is 1.5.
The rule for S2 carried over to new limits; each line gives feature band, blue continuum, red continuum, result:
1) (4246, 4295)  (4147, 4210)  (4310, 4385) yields -1.2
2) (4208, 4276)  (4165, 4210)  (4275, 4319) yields 0.8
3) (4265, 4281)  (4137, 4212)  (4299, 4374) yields -0.6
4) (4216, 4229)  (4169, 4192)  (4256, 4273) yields -0.1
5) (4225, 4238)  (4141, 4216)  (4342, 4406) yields 0.2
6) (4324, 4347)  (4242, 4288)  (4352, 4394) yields 2.2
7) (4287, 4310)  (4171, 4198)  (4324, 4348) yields -2.3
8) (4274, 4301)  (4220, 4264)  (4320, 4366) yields -1.2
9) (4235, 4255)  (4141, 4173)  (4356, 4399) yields 0.2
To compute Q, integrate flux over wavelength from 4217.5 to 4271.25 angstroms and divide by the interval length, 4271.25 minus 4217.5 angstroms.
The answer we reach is 12.9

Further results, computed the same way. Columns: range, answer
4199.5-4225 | 13.1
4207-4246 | 12.9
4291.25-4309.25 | 13.1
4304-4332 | 13.4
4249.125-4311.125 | 13.1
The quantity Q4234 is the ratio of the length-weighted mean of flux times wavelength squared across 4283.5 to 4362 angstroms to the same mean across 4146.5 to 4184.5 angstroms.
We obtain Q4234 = 1.06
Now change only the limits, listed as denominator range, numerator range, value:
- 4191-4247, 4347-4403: 1.06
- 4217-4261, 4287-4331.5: 1.06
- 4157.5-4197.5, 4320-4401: 1.07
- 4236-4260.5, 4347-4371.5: 1.05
